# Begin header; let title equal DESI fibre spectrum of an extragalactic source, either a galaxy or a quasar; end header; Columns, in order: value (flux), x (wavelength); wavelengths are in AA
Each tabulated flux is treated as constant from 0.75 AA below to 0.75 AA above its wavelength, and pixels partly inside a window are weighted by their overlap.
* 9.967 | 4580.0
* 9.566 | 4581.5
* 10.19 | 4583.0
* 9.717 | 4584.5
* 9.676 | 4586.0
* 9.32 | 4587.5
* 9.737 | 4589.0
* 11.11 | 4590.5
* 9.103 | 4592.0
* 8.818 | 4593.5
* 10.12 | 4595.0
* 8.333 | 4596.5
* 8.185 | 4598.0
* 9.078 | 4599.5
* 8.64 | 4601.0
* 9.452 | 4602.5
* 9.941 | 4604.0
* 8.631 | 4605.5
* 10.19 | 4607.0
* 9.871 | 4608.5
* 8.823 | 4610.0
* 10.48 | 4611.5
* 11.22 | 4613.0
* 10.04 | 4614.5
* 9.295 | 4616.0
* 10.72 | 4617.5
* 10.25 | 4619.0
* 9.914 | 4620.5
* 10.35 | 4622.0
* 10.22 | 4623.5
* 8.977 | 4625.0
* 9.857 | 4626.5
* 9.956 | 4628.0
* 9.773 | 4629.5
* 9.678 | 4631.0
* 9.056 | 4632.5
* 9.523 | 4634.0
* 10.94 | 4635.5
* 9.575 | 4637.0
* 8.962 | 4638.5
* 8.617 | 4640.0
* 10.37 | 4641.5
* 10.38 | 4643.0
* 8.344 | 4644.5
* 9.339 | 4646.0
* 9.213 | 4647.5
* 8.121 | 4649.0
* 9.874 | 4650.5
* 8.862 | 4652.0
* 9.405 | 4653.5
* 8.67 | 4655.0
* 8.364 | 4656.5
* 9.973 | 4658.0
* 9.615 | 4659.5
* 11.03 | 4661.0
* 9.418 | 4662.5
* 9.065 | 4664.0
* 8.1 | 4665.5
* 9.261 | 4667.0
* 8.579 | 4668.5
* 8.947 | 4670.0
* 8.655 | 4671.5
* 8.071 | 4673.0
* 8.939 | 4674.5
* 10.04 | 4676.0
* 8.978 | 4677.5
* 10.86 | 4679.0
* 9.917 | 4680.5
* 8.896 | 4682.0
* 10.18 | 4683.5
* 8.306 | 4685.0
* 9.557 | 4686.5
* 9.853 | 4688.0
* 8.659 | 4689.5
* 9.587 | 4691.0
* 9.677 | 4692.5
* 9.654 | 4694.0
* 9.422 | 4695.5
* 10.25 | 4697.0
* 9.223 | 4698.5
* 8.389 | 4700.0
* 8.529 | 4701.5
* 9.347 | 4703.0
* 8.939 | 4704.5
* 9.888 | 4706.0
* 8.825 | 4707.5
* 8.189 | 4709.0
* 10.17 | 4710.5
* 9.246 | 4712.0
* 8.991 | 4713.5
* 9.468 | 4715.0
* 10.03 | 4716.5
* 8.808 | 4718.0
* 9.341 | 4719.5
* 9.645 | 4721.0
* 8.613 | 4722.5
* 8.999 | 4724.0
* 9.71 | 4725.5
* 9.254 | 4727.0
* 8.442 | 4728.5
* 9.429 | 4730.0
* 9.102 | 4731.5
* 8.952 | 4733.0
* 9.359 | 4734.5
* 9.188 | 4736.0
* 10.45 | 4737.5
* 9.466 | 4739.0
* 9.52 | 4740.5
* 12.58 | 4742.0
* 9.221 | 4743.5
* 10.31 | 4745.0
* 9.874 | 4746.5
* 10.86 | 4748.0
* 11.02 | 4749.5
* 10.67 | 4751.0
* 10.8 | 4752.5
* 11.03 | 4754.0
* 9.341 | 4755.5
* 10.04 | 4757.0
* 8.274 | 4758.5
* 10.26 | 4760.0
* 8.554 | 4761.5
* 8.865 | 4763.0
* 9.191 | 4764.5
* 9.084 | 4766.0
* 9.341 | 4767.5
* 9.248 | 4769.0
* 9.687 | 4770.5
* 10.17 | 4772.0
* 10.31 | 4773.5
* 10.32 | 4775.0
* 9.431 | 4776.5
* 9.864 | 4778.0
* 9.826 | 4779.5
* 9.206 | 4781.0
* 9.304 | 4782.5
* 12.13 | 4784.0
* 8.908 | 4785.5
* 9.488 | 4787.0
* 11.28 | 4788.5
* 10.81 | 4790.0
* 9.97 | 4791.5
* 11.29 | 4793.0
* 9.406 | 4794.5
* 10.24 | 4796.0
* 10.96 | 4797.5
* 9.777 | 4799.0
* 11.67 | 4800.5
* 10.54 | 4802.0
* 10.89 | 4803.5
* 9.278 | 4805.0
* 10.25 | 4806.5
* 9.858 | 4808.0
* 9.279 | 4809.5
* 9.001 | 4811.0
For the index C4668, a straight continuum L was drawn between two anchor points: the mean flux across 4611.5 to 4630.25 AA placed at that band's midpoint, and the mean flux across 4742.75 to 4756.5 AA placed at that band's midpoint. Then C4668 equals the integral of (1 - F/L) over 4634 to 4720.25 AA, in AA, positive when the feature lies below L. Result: 7.5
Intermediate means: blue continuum 10.1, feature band 9.3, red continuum 10.3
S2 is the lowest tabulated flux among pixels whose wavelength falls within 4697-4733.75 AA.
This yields 8.189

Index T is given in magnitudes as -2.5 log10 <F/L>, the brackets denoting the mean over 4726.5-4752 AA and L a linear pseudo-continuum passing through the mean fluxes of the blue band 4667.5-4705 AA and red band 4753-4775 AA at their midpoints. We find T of -0.05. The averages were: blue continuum 9.26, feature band 9.88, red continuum 9.57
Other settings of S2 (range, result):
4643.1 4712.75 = 8.071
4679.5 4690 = 8.306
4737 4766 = 8.274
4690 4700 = 8.389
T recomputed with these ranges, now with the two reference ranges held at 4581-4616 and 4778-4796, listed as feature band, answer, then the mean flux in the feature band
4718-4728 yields 0.08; 9.21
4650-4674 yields 0.08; 9.11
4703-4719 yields 0.07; 9.26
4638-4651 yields 0.05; 9.24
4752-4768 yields 0.06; 9.51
